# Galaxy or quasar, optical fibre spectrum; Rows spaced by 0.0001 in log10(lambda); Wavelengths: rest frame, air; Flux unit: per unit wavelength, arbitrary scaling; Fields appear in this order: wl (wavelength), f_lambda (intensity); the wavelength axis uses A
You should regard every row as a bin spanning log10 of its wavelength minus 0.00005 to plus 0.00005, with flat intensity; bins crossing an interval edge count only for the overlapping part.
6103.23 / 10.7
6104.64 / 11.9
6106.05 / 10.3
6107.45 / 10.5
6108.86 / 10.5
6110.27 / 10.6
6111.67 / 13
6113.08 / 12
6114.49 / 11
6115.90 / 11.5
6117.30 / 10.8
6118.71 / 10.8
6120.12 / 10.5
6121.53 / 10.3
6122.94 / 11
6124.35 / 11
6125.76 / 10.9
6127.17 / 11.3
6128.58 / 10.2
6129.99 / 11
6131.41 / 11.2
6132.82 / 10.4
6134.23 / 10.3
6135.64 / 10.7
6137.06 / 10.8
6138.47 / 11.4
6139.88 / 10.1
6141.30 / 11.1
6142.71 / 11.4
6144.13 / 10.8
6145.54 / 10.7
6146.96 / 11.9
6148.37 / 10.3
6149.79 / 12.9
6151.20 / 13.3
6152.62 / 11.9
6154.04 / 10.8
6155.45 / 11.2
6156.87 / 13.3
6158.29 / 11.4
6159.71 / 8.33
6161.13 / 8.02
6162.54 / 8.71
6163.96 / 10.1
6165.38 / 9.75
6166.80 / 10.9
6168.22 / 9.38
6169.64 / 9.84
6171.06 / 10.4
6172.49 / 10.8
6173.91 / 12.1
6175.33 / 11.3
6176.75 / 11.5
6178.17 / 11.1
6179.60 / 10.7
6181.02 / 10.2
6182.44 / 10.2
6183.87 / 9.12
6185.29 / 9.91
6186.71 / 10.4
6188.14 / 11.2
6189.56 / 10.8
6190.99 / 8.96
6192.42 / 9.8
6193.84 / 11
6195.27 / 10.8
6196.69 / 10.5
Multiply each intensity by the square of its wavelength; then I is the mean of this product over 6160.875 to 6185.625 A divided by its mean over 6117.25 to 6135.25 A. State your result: 0.97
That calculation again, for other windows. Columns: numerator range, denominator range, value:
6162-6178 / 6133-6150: 0.96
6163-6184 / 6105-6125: 0.97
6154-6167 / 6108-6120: 0.92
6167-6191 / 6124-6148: 0.98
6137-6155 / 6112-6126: 1.04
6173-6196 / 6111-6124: 0.96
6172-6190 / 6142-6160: 0.94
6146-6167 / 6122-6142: 1.01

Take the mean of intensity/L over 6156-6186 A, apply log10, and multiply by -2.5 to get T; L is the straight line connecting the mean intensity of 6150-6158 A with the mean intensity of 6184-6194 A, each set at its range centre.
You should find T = 0.08 mag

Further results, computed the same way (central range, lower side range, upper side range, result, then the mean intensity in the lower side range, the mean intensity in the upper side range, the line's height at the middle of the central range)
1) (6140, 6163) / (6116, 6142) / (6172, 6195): -0.031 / 10.8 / 10.6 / 10.7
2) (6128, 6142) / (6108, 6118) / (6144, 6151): 0.072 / 11.3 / 11.5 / 11.5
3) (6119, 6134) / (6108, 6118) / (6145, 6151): 0.067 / 11.3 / 11.6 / 11.4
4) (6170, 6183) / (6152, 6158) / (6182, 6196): -0.011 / 11.8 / 10.2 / 10.8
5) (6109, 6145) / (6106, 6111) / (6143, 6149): -0.021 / 10.5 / 11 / 10.7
